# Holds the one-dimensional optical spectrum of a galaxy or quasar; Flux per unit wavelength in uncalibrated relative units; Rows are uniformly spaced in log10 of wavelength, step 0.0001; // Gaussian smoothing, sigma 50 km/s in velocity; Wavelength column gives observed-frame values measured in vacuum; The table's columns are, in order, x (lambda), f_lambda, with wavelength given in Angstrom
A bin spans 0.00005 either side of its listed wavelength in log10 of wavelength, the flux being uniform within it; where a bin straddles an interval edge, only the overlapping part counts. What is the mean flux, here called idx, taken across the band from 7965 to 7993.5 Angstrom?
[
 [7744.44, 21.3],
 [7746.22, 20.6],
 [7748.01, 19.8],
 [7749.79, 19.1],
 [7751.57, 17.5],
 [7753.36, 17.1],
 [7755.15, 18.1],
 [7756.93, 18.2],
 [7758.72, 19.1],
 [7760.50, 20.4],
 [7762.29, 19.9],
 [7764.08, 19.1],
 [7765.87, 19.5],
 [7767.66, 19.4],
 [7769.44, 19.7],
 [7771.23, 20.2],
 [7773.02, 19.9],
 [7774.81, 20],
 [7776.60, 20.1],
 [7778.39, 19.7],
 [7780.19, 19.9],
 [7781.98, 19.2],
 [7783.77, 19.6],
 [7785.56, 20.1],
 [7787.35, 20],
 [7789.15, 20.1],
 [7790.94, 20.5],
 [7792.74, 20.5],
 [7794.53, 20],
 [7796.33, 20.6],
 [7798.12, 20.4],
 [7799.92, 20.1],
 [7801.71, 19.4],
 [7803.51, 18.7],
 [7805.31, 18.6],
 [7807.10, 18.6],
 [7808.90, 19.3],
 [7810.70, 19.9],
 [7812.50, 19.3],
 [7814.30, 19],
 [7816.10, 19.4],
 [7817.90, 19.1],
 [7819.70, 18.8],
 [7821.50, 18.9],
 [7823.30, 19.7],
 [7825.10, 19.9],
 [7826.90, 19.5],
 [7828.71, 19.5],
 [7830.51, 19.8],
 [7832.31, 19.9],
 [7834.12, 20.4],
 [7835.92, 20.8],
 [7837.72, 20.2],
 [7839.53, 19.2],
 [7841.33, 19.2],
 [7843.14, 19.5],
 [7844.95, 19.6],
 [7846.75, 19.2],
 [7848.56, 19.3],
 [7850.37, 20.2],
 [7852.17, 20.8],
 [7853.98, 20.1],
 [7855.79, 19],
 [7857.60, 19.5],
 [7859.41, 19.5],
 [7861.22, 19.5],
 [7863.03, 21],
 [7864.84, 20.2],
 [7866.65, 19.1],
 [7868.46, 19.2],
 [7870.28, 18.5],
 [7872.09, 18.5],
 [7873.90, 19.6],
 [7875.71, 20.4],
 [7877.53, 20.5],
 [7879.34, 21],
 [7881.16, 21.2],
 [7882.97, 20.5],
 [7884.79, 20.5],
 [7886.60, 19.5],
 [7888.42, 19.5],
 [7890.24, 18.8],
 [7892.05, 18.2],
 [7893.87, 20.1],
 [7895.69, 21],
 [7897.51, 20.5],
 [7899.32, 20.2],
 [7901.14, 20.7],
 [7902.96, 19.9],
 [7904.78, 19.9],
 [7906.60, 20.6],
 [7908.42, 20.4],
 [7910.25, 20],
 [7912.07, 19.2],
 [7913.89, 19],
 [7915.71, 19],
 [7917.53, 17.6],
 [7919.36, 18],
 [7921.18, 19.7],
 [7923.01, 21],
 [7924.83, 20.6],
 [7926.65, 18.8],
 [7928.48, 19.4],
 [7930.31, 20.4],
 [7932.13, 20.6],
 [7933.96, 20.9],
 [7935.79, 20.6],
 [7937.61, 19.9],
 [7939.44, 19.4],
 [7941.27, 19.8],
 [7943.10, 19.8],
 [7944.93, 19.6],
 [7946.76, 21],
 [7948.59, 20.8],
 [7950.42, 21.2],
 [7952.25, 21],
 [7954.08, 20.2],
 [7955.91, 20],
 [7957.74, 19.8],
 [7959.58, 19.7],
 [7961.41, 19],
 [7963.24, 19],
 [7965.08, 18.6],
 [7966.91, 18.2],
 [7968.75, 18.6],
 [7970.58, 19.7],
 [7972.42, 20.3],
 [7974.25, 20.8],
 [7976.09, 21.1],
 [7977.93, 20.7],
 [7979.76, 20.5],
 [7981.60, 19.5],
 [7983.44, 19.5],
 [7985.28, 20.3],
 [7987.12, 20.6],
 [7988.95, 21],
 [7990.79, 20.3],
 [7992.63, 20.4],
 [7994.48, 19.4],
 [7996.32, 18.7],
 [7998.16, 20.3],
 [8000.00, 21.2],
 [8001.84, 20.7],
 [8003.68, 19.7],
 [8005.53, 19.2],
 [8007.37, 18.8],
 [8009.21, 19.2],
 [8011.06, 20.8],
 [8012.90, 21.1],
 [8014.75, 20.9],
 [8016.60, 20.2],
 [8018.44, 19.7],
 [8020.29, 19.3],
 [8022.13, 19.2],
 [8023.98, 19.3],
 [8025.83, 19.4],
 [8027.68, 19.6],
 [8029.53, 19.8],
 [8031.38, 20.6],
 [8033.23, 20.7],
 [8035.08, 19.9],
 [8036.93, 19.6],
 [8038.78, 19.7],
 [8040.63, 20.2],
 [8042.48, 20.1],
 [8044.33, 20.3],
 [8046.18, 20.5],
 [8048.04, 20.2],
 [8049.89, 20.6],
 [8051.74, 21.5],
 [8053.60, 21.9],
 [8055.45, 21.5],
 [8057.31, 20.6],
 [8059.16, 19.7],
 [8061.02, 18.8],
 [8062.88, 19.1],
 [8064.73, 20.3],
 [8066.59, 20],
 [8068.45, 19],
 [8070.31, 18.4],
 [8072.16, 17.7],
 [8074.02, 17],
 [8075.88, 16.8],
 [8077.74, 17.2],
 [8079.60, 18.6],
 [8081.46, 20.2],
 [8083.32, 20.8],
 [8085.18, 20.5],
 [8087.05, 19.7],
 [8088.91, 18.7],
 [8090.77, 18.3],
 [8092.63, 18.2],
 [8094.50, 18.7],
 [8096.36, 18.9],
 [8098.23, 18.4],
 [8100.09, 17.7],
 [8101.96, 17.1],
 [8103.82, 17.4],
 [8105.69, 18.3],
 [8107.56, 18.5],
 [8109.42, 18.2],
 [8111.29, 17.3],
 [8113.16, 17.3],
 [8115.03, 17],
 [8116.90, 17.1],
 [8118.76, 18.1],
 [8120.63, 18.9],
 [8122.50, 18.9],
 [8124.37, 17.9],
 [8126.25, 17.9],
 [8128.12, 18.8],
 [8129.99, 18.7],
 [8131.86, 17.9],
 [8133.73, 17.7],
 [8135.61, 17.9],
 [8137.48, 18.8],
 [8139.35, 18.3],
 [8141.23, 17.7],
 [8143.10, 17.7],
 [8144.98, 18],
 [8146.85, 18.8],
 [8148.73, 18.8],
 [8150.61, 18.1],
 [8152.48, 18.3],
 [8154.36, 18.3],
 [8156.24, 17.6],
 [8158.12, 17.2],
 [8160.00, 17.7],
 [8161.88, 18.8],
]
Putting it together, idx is 20.1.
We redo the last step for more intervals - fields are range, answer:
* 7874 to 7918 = 19.9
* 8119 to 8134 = 18.4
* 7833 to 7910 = 19.9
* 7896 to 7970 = 19.8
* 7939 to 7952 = 20.3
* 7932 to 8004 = 20.1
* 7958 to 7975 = 19.3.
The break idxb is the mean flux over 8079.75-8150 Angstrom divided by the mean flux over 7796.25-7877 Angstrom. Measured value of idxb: 0.94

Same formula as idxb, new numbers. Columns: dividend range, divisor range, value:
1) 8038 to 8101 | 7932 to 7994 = 0.97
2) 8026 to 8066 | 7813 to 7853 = 1.03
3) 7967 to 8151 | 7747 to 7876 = 0.99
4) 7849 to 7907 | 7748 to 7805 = 1.02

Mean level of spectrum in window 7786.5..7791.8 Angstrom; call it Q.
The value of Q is 20.2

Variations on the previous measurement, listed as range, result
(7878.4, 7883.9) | 20.9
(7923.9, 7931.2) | 19.8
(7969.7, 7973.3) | 20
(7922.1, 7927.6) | 20.1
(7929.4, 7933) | 20.5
